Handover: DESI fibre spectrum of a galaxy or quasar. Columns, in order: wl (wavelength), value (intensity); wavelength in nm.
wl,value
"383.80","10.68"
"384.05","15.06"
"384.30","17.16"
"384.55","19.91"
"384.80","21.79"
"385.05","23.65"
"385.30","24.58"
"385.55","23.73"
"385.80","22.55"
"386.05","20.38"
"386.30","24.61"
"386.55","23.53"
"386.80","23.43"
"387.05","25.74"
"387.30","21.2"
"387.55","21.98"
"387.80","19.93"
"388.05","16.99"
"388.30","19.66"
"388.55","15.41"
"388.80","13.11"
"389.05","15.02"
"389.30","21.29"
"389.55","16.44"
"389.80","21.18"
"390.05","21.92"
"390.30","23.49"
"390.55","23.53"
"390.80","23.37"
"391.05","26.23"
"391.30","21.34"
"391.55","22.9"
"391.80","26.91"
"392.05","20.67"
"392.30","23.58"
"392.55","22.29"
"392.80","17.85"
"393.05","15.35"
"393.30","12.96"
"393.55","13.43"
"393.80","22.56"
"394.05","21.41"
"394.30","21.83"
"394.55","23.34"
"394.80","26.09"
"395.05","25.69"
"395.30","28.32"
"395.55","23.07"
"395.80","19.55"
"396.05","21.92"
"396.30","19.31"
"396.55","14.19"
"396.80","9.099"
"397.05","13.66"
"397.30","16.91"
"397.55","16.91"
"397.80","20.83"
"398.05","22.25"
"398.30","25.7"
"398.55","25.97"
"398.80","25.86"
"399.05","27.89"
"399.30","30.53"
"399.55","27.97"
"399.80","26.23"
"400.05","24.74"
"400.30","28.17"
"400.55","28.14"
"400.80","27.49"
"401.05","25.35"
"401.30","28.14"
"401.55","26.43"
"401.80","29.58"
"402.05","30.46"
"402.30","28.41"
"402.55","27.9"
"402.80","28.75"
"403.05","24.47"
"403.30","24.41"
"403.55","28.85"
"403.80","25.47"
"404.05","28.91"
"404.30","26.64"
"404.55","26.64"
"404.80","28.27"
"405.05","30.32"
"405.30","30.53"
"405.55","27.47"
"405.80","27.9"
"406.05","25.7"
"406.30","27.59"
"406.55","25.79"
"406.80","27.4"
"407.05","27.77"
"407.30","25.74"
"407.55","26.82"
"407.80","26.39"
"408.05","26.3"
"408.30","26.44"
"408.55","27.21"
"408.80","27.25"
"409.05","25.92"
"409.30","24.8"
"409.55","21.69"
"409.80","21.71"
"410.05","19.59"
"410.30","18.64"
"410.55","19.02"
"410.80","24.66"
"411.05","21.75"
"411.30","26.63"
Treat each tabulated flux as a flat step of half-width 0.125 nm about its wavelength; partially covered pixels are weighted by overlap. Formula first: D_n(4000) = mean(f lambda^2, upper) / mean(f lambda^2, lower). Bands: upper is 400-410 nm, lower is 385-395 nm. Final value 1.37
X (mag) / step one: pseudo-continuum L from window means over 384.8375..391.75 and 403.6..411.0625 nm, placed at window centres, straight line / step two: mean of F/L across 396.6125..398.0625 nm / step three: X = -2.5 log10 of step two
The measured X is 0.41 mag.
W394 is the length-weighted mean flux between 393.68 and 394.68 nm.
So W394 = 22.3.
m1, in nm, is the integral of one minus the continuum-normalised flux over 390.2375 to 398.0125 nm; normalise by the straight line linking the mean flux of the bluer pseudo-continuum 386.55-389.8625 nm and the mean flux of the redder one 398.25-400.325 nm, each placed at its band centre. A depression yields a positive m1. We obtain 0.89 nm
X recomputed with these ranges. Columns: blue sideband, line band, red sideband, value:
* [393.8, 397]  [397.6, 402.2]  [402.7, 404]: -0.11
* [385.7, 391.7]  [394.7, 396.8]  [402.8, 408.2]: 0.10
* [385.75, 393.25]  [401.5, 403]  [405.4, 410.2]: -0.17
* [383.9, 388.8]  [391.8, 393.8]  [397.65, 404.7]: 0.24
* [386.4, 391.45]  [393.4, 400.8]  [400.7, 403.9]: 0.11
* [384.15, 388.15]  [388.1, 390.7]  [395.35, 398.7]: 0.11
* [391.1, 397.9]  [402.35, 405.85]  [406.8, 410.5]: -0.19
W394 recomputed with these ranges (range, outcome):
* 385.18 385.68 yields 24.1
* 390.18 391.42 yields 23.6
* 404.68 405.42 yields 29.7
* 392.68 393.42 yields 15.4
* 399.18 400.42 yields 27.5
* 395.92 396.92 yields 16.2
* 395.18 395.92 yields 23.6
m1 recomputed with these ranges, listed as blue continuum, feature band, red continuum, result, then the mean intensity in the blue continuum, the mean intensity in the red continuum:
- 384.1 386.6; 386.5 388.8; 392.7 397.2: 0.11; 21.9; 19.4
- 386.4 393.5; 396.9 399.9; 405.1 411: -0.05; 20.6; 25.3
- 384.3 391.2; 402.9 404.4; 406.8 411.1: -0.19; 21.2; 24.4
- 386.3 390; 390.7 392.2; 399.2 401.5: -0.12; 19.9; 27.4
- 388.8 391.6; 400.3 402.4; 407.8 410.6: -0.50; 21.1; 23.8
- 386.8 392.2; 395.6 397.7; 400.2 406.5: 0.66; 20.9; 27.7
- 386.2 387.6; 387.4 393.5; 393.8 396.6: 0.79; 23.5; 22.5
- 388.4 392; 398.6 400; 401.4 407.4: -0.13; 20.9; 27.6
